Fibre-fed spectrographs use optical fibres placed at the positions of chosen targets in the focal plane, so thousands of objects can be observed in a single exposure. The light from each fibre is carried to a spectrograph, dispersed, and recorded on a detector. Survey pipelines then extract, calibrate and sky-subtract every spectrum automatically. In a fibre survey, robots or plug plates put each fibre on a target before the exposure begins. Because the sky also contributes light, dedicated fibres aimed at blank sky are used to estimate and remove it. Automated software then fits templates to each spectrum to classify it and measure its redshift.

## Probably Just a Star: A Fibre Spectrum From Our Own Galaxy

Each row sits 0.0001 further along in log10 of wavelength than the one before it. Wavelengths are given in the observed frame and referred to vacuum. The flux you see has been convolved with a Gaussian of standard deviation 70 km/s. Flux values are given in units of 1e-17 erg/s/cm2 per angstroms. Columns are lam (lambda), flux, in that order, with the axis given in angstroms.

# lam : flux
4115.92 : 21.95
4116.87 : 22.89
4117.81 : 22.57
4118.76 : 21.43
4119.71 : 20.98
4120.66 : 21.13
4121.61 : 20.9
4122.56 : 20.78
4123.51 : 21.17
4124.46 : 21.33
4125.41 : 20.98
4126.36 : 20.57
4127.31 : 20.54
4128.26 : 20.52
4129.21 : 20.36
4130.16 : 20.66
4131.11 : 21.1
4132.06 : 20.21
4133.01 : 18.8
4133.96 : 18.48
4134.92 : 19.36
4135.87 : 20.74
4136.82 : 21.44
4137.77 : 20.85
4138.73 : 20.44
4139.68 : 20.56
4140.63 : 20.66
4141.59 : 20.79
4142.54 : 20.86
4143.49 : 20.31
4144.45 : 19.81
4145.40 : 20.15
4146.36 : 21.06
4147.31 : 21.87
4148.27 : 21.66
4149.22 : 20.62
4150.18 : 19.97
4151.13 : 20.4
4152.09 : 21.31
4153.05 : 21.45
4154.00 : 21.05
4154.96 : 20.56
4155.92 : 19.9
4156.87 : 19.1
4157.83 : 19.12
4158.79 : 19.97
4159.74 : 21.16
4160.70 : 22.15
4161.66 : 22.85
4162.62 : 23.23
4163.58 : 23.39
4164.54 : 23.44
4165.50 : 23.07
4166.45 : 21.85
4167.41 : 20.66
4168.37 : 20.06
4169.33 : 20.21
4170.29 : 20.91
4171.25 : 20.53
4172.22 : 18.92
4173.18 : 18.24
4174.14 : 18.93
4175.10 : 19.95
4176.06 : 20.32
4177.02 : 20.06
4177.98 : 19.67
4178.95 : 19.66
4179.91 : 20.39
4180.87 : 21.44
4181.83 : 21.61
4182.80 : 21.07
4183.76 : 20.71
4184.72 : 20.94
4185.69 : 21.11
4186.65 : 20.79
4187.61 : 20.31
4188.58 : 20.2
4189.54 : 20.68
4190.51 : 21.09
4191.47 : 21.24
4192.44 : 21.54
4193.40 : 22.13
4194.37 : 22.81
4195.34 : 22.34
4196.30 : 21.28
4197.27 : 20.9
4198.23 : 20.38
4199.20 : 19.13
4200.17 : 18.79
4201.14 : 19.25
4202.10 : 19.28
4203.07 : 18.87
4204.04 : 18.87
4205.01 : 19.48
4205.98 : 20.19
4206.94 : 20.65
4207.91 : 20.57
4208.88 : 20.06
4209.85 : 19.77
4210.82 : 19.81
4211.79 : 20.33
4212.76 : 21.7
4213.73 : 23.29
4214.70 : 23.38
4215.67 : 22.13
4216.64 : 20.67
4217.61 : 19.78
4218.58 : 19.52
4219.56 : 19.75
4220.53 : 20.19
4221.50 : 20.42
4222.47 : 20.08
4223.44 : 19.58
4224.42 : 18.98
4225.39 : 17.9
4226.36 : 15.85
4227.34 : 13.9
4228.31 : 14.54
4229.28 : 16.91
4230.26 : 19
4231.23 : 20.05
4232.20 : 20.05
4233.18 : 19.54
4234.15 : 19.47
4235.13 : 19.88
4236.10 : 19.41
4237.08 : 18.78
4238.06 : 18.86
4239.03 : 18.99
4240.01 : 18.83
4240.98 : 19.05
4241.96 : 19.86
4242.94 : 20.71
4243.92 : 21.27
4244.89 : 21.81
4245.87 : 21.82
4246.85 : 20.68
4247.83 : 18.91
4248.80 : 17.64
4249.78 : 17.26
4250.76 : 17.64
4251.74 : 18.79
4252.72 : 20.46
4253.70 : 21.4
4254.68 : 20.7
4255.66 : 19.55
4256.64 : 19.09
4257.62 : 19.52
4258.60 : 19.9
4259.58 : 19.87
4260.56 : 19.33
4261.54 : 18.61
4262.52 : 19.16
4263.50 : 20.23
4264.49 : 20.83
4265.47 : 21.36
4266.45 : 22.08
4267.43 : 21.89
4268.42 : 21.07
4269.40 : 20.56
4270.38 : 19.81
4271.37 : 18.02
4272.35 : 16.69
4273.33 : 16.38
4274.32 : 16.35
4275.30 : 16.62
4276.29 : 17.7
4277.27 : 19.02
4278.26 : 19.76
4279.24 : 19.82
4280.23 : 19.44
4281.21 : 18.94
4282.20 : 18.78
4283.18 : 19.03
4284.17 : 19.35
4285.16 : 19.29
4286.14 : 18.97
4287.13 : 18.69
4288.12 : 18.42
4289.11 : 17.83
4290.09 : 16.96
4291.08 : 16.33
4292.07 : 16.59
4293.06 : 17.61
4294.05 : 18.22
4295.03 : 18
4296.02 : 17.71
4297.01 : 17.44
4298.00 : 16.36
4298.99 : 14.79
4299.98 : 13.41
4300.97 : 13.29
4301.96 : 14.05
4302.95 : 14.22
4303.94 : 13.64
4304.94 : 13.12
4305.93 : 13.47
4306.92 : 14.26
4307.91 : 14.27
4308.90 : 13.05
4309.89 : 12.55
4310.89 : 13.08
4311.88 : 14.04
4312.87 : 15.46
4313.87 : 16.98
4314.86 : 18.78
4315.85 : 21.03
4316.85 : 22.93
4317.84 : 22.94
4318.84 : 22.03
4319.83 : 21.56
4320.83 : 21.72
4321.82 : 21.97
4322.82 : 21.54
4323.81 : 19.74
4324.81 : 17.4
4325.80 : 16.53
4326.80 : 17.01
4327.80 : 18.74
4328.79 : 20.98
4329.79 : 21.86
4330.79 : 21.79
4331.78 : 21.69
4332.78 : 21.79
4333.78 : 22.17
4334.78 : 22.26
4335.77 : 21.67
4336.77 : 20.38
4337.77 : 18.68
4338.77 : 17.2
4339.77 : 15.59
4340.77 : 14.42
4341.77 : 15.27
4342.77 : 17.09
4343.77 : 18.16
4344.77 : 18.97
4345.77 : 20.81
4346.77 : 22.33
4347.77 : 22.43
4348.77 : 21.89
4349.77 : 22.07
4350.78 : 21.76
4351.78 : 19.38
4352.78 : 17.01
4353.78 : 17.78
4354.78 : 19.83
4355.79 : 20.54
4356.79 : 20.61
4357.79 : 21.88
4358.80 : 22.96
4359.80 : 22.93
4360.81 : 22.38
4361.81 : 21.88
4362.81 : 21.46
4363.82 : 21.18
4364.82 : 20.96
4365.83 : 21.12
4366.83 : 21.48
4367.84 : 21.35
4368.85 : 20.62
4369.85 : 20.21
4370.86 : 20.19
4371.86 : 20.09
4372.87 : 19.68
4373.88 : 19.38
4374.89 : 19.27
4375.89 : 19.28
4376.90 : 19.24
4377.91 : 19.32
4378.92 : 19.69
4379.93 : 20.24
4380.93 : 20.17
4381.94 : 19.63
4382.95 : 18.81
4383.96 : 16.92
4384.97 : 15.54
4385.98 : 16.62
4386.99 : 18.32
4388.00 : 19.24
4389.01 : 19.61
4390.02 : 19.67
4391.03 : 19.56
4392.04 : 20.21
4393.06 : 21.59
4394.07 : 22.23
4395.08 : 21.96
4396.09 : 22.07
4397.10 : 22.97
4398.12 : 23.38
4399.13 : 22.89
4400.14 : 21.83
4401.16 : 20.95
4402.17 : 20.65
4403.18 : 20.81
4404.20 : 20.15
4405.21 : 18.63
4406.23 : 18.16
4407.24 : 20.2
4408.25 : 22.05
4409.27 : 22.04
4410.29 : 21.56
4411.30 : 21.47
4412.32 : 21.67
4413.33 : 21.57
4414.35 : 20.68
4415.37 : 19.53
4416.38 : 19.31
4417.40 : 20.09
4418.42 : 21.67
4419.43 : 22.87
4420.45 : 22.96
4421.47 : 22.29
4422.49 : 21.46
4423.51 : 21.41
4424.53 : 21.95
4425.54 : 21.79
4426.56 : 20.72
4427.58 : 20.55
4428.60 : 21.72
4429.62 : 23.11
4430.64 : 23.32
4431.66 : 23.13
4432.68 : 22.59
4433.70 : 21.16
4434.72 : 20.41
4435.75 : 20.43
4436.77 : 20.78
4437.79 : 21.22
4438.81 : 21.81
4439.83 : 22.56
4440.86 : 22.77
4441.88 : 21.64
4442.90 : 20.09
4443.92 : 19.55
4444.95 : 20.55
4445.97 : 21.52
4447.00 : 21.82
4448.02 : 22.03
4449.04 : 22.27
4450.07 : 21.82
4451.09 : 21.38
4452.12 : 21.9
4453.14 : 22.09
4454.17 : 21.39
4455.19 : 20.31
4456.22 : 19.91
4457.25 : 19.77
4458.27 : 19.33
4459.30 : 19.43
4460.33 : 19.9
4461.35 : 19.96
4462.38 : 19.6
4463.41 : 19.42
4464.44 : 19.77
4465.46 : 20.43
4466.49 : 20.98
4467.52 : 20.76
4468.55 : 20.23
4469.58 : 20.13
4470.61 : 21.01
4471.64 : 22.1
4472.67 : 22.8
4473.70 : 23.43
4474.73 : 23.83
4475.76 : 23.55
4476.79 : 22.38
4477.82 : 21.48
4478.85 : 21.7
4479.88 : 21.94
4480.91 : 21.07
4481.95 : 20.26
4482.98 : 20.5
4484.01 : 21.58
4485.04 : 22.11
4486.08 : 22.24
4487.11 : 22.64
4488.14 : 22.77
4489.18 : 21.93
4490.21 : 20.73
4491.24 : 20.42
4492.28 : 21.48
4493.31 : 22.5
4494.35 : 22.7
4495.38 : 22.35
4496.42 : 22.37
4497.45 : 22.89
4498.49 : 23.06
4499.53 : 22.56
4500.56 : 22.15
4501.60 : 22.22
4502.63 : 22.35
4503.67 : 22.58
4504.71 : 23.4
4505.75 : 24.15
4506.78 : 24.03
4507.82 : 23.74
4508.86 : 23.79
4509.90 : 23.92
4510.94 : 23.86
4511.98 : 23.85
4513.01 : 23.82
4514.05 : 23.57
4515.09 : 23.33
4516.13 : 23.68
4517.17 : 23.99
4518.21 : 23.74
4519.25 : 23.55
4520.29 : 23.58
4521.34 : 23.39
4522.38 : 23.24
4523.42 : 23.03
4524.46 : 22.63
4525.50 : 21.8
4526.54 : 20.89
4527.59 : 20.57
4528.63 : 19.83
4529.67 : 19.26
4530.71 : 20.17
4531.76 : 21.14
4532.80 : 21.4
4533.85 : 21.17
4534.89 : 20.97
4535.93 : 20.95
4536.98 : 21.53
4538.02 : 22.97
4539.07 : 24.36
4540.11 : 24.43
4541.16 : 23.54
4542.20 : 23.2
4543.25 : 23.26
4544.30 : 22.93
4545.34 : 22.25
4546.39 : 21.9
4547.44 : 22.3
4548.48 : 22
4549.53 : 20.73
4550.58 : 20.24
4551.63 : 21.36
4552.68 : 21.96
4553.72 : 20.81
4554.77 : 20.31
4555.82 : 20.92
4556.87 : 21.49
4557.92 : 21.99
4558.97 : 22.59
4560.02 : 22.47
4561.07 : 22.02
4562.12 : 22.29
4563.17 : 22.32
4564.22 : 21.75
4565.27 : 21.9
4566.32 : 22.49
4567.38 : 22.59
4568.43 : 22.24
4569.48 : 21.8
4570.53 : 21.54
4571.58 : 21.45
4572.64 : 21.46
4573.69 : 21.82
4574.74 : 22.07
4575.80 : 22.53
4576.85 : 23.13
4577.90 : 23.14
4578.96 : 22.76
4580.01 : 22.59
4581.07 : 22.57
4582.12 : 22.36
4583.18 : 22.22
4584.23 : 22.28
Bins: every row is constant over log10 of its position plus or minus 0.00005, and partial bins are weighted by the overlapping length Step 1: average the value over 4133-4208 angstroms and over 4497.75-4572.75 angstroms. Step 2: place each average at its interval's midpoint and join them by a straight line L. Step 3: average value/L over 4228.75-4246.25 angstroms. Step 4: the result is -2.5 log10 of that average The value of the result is 0.07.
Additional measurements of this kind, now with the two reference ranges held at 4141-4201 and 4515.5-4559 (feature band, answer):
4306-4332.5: 0.15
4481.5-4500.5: 0.00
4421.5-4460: 0.02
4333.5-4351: 0.10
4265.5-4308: 0.21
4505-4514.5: -0.09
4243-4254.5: 0.06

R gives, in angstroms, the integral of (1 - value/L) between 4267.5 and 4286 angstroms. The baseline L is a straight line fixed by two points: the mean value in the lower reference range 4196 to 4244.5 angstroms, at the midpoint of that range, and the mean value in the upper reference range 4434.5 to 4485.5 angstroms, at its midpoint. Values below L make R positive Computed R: 1.1 angstroms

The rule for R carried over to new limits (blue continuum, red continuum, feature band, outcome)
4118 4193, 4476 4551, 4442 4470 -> 1.9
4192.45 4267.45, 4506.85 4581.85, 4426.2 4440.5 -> -0.2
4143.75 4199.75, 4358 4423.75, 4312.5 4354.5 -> 1.8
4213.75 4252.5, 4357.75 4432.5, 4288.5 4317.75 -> 5.9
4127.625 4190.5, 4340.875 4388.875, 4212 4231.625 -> 1.0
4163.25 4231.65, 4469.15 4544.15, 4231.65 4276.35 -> 2.4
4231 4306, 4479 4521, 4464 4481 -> 0.4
